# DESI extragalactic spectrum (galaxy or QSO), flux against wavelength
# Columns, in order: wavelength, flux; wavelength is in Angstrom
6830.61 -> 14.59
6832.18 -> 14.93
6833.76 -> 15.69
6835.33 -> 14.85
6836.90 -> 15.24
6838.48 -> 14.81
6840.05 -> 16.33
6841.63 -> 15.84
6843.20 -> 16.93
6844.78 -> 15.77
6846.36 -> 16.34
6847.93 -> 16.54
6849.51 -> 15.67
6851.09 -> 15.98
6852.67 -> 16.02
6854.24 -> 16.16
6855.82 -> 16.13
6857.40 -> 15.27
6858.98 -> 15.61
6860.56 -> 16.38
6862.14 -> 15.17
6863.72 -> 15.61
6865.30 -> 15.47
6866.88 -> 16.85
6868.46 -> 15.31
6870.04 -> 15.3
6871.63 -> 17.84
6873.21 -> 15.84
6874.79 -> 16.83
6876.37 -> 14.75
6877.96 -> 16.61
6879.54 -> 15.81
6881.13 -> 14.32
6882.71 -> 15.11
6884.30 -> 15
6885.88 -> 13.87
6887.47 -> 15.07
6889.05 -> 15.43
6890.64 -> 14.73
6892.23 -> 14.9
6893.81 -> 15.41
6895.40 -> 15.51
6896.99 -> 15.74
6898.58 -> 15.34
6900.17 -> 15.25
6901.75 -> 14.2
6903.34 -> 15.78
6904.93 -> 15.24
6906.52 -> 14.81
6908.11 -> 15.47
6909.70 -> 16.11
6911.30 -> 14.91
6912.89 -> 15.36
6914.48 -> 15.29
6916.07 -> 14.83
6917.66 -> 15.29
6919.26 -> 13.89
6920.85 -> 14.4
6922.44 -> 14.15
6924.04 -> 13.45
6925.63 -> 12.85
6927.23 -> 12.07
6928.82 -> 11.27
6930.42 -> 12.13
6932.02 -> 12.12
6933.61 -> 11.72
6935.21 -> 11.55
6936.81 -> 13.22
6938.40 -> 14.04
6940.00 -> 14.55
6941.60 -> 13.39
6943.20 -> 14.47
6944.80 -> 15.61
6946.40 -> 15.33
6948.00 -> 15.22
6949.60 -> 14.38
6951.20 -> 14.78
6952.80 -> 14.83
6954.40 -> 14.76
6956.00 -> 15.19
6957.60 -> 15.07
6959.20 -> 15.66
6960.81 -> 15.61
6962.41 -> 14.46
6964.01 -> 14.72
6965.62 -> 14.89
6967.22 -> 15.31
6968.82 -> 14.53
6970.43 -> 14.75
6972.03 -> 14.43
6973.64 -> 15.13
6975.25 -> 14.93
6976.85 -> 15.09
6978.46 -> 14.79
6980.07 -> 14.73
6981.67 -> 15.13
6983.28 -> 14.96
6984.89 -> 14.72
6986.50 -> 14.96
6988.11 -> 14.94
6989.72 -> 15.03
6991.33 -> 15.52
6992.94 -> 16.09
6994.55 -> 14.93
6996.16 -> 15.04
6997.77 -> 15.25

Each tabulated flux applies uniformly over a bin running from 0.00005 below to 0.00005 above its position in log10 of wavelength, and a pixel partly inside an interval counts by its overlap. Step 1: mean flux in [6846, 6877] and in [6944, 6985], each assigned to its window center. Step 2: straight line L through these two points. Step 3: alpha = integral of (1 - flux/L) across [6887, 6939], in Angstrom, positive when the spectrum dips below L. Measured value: 4.0 Angstrom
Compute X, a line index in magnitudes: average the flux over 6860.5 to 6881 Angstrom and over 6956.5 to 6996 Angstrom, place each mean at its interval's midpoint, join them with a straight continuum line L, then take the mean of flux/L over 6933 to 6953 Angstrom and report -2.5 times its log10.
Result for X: 0.090 mag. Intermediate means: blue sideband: 15.9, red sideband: 15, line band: 14.1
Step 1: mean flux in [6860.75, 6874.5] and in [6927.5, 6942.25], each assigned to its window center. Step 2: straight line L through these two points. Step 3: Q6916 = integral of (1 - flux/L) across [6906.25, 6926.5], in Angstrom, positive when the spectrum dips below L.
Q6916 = -1.64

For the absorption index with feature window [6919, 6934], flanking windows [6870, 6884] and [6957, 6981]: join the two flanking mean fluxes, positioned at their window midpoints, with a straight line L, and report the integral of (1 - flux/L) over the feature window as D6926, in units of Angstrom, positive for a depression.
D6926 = 2.5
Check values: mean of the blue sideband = 15.8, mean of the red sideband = 14.9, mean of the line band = 12.8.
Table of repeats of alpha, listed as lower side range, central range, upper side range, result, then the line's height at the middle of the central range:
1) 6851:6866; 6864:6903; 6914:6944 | -1.4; 14.9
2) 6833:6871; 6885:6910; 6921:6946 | -1.4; 14.3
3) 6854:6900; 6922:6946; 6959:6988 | 3.2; 15.2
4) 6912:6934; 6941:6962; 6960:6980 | -0.9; 14.3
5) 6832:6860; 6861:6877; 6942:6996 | -0.3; 15.7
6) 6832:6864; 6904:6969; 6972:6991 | 3.9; 15.2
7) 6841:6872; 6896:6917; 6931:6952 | -0.8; 14.7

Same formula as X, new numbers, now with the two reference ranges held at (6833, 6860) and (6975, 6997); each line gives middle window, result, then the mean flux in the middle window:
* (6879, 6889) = 0.05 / 14.9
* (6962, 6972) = 0.03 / 14.8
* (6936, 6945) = 0.09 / 14.1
